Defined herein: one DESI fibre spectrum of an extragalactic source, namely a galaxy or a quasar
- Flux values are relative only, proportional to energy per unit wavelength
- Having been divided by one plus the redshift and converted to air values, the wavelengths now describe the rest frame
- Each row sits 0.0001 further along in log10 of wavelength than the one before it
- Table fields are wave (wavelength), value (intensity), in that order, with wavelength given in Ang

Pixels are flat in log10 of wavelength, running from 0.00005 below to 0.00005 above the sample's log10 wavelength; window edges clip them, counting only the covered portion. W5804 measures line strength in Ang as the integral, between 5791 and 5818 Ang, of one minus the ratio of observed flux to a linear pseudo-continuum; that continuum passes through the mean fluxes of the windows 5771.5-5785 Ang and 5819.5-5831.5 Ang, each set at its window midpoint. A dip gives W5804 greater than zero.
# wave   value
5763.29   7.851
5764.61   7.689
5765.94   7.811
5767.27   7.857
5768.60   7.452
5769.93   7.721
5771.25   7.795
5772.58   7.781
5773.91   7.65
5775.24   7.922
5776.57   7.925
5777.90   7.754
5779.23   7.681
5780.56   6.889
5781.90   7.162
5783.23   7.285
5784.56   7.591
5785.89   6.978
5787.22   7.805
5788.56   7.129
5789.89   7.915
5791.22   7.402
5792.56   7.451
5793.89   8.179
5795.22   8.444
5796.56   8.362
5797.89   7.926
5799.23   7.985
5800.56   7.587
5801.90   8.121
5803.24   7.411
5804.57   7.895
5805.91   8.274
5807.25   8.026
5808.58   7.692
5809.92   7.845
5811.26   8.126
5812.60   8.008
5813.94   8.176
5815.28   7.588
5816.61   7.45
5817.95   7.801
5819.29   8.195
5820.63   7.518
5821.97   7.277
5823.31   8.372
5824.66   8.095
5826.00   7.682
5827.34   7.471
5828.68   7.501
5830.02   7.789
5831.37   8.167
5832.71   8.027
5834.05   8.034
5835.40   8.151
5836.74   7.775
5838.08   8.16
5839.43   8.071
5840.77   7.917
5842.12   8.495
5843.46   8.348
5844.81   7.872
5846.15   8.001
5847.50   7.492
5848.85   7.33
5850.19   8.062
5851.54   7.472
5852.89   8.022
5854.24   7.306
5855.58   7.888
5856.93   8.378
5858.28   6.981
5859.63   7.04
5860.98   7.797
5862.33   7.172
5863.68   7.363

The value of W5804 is -0.8 Ang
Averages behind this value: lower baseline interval 7.57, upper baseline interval 7.76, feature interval 7.9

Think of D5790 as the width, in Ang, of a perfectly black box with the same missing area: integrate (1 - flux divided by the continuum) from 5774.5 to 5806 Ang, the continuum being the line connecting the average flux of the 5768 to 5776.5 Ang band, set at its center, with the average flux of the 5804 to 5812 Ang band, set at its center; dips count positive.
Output 0.6 Ang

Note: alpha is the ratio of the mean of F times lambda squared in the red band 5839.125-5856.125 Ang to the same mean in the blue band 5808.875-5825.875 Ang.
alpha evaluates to 1.01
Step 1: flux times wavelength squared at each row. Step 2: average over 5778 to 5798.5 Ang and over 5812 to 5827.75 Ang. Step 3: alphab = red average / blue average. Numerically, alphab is 1.04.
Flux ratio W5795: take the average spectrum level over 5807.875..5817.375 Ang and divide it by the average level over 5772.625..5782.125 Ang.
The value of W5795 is 1.03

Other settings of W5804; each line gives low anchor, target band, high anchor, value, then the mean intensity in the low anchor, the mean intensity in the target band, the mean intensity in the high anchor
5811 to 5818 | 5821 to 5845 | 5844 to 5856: -0.52 Ang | 7.85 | 7.95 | 7.72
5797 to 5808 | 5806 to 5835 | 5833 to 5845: 0.52 Ang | 7.91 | 7.86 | 8.1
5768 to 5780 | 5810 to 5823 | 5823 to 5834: 0.06 Ang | 7.74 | 7.81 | 7.88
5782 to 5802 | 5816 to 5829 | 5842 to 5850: 0.13 Ang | 7.72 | 7.74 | 7.9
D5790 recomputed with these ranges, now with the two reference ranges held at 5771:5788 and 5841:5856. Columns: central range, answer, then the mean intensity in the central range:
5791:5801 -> -0.44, 7.95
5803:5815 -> -0.43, 7.95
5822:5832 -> -0.10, 7.82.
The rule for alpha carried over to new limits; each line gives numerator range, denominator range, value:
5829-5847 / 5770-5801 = 1.07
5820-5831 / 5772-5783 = 1.04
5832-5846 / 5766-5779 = 1.07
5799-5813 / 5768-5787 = 1.06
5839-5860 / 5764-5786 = 1.05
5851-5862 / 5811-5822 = 0.99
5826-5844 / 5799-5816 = 1.02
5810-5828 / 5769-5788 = 1.05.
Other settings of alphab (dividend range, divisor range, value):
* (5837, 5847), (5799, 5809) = 1.04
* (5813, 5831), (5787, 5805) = 1.00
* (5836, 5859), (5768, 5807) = 1.04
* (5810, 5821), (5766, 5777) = 1.03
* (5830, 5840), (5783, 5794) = 1.09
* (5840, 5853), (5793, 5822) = 1.01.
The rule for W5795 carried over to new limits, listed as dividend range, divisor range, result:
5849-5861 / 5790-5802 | 0.96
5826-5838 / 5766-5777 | 1.01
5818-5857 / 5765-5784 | 1.03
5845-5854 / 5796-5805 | 0.98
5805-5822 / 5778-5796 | 1.04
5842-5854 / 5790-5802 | 0.99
